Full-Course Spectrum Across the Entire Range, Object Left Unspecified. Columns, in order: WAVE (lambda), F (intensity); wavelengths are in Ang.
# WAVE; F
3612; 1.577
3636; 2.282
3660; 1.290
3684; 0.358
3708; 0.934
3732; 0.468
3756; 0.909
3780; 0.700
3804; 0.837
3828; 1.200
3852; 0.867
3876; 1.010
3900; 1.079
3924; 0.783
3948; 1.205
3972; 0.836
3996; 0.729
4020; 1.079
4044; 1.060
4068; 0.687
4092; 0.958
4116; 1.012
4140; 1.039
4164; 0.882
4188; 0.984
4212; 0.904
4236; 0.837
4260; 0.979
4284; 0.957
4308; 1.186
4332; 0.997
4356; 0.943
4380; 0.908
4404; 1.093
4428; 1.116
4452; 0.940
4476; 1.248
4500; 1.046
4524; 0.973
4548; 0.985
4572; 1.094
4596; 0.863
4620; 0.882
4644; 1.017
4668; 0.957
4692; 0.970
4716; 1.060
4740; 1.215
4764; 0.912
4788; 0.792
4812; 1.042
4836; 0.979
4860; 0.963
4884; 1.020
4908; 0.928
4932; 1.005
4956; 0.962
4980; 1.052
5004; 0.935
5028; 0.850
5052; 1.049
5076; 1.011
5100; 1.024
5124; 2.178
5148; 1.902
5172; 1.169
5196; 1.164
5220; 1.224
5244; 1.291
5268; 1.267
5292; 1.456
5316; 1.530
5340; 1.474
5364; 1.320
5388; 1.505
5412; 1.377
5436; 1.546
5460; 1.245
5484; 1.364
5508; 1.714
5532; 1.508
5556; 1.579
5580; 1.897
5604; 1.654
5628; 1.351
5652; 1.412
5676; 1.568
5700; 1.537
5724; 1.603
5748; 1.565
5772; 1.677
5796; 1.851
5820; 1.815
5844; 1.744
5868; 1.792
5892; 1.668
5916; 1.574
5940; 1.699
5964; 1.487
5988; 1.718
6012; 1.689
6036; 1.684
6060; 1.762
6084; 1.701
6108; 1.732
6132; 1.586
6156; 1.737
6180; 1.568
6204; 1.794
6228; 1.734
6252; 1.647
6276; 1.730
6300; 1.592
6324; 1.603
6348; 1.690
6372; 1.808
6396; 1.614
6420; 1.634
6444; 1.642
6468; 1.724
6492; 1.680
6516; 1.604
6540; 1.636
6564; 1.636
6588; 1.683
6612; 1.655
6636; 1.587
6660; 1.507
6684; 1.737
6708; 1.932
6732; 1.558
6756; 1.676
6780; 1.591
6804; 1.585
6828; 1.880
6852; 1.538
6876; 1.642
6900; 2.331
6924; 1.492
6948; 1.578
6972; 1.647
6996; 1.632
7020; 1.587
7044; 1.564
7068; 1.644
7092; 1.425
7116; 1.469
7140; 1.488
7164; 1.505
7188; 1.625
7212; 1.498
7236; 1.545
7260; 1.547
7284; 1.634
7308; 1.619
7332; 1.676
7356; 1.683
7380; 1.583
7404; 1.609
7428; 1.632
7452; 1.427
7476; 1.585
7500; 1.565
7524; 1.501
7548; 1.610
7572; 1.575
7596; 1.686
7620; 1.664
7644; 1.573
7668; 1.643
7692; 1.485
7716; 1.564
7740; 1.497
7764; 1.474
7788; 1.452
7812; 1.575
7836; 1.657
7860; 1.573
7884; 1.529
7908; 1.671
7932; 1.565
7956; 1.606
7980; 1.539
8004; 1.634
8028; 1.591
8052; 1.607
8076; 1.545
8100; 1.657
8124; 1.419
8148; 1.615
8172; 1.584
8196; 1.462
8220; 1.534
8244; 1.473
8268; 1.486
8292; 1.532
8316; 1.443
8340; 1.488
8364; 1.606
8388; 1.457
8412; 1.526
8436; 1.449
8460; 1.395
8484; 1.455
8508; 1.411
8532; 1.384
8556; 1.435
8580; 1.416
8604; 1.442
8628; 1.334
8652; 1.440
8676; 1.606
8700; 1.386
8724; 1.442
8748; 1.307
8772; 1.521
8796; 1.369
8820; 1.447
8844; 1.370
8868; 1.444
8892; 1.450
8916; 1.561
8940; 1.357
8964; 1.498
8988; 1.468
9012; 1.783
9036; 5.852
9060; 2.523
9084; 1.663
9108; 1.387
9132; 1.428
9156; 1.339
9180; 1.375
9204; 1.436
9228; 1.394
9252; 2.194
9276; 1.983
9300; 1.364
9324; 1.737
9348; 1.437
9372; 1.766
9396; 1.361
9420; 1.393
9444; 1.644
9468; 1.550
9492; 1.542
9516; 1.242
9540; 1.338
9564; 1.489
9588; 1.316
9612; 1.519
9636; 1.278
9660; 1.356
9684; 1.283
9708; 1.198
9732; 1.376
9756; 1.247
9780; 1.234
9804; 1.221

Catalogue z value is 0.377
